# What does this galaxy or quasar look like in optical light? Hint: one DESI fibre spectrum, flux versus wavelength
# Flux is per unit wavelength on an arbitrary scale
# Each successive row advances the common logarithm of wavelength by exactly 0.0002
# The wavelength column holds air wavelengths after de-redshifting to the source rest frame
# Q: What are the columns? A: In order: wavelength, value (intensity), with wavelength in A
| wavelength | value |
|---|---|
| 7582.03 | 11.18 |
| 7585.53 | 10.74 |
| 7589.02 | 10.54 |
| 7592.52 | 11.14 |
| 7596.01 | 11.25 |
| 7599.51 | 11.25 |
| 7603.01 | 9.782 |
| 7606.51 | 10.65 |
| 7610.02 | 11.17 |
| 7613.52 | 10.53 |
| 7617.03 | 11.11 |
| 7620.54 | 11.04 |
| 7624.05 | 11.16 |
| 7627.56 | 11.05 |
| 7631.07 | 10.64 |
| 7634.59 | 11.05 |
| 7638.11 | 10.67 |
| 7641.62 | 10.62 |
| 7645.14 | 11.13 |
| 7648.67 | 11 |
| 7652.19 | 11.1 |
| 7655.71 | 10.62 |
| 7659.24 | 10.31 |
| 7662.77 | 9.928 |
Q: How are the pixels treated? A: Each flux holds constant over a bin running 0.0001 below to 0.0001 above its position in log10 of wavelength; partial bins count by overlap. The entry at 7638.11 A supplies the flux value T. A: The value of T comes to 10.67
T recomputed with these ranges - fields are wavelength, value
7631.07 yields 10.64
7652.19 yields 11.1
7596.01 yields 11.25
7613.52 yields 10.53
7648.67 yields 11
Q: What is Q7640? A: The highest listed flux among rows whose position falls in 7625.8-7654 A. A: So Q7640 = 11.13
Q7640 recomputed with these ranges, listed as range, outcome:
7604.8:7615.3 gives 11.17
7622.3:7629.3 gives 11.16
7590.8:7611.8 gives 11.25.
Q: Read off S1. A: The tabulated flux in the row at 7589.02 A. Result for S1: 10.54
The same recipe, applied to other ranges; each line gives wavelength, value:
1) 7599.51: 11.25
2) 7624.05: 11.16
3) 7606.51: 10.65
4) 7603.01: 9.782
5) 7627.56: 11.05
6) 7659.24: 10.31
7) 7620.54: 11.04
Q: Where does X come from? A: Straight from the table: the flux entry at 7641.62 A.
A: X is 10.62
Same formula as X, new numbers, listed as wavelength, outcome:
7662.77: 9.928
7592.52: 11.14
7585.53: 10.74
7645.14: 11.13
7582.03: 11.18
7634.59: 11.05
